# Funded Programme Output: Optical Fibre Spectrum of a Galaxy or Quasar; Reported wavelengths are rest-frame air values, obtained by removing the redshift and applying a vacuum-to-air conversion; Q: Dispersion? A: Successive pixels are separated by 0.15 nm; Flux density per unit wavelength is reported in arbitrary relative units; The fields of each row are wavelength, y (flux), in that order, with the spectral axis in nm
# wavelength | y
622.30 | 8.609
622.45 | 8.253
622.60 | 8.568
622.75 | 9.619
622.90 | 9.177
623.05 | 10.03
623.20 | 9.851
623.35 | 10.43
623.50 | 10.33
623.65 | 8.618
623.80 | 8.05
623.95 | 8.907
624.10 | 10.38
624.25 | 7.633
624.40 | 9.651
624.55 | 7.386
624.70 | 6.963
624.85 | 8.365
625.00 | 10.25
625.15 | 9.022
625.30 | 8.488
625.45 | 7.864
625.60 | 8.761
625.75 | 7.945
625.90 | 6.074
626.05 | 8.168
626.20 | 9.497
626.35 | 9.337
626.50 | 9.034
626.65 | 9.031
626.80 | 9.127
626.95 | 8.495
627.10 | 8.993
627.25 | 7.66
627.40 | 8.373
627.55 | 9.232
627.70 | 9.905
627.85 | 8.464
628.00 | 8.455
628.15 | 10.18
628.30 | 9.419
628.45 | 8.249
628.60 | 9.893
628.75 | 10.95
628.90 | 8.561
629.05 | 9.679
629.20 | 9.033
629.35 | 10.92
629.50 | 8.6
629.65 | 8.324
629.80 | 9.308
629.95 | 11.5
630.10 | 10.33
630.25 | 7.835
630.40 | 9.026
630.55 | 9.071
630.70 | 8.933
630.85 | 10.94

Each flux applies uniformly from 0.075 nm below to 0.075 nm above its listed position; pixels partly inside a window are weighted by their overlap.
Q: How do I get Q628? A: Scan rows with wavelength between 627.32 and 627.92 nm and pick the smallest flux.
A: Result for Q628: 8.373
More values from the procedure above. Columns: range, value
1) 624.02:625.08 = 6.963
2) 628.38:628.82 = 8.249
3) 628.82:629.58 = 8.561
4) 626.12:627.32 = 7.66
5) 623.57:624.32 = 7.633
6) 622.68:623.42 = 9.177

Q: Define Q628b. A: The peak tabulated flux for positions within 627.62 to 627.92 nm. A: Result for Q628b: 9.905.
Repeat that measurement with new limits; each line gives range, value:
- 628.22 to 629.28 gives 10.95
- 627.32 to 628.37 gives 10.18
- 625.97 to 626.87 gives 9.497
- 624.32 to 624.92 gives 9.651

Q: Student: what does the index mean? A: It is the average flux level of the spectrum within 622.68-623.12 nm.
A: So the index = 9.6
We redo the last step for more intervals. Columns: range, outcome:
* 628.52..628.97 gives 9.8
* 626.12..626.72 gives 9.22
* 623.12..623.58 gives 10.2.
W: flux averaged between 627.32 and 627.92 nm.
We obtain 8.99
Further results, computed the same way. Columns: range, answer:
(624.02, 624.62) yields 8.78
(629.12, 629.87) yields 9.24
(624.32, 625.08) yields 8.52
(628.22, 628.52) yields 8.87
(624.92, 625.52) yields 8.91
